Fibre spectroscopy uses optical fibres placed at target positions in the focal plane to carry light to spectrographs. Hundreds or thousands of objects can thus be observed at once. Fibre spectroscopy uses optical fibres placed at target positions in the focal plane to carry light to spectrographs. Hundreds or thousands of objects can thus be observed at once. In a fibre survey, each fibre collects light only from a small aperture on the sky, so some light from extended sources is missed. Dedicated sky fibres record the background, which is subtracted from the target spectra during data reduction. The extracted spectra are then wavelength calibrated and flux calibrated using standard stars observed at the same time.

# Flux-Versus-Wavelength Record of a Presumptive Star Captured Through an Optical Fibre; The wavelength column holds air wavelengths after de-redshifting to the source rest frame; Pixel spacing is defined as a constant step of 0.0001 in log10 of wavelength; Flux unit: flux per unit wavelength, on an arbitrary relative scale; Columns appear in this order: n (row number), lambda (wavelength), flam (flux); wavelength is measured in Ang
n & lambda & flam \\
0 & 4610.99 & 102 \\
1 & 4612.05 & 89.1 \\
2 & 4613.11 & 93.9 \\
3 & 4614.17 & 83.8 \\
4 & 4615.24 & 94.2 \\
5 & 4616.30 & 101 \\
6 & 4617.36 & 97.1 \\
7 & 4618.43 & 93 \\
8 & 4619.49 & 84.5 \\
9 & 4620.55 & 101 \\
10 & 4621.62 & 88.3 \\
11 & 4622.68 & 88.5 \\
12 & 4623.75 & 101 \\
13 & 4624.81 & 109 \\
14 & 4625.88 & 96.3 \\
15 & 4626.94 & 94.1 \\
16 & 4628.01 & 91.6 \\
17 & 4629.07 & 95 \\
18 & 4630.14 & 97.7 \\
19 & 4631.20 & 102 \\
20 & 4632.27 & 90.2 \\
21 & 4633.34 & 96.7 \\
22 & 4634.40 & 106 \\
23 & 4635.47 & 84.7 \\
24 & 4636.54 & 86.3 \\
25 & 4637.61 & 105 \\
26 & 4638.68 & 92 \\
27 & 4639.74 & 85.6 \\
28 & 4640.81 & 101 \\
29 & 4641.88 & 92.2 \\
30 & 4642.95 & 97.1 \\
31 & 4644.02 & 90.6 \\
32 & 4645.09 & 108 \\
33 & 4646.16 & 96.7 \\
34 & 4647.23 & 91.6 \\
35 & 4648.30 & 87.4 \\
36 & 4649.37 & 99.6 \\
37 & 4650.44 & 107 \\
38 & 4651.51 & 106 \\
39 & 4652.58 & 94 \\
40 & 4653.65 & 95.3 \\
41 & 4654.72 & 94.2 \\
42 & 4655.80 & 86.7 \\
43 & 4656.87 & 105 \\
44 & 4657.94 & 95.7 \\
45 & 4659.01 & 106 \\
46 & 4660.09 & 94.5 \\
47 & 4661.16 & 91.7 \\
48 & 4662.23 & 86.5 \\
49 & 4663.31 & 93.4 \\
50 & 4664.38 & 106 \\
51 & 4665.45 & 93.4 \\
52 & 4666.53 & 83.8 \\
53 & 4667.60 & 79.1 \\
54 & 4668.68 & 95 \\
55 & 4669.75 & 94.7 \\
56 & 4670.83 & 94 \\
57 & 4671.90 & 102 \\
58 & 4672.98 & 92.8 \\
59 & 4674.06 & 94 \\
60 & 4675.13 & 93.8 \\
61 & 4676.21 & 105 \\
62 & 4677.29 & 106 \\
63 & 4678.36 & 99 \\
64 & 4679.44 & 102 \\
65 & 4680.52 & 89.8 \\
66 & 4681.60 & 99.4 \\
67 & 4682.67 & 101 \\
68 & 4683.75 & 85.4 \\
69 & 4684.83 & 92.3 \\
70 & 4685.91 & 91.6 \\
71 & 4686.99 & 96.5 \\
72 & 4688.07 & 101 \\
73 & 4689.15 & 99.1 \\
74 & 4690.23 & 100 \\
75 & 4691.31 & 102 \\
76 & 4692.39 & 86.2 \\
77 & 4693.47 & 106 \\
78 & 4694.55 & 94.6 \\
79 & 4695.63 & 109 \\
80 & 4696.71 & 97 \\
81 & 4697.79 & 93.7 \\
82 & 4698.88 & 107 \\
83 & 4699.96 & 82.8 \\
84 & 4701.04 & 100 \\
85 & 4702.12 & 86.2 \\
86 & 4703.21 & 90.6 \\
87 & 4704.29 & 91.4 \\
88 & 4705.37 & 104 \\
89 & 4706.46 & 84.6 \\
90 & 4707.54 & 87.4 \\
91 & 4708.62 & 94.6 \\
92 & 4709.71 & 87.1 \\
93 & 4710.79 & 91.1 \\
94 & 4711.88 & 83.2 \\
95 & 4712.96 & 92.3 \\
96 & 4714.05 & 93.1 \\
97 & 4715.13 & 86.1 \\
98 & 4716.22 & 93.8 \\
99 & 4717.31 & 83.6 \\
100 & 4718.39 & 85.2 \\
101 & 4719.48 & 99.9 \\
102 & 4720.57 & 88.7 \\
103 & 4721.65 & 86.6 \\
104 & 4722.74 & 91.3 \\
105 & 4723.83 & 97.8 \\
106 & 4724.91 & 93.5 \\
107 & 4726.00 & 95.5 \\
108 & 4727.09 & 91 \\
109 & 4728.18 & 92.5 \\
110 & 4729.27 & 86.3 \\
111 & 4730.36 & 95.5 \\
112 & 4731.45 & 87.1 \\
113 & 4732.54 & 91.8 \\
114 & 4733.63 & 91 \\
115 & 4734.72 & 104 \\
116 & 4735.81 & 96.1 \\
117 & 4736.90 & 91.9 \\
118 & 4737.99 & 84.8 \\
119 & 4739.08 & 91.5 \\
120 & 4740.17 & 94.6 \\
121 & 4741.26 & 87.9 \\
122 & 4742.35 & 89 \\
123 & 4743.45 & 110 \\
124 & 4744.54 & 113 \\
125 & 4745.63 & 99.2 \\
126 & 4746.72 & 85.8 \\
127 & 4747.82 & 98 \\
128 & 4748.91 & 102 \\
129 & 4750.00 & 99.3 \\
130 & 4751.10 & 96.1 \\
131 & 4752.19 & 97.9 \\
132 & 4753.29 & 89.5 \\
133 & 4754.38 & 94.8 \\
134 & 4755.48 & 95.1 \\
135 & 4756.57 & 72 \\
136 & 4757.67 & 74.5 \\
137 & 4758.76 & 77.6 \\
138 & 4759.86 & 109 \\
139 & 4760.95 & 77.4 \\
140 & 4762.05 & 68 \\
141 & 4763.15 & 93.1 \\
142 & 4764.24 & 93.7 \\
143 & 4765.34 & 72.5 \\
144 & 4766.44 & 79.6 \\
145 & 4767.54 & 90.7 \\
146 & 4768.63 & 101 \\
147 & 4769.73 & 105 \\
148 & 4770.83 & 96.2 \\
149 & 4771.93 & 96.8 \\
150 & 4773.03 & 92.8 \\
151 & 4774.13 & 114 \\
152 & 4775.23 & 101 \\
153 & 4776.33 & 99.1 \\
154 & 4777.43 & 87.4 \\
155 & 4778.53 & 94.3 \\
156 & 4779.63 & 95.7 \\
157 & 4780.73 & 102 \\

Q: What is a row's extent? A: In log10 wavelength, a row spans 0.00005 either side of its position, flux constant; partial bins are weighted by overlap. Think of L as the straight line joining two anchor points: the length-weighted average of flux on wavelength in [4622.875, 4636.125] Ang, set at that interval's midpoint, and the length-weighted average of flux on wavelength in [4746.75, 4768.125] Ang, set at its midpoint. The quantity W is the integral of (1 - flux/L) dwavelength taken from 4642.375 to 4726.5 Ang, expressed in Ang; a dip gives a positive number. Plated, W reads -1.4 Ang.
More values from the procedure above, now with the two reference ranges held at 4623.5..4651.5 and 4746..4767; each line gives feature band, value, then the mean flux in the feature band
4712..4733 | -0.08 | 91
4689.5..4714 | -0.55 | 94.1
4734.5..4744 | -0.49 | 94.1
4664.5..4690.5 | -0.52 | 95.6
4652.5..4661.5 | -0.09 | 96.1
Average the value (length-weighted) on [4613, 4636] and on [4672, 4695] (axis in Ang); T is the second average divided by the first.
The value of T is 1.02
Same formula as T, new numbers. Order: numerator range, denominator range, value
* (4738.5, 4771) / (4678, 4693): 0.95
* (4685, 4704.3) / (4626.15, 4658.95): 1.00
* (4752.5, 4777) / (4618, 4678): 0.95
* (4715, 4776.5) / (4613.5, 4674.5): 0.97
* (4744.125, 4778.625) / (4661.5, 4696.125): 0.96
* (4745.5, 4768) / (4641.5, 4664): 0.92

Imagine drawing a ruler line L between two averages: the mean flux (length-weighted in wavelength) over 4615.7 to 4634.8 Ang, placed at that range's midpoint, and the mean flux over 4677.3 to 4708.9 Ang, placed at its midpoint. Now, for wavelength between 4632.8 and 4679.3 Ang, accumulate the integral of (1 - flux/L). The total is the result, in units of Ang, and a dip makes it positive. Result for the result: 0.2 Ang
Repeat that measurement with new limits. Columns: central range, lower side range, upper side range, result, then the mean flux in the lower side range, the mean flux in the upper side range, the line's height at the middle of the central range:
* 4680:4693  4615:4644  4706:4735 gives -0.4 Ang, 95.2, 90.8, 92.4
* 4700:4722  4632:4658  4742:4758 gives 1.1 Ang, 95.8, 94.7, 95.1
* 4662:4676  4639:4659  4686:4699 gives 0.6 Ang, 96.6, 98.8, 97.6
